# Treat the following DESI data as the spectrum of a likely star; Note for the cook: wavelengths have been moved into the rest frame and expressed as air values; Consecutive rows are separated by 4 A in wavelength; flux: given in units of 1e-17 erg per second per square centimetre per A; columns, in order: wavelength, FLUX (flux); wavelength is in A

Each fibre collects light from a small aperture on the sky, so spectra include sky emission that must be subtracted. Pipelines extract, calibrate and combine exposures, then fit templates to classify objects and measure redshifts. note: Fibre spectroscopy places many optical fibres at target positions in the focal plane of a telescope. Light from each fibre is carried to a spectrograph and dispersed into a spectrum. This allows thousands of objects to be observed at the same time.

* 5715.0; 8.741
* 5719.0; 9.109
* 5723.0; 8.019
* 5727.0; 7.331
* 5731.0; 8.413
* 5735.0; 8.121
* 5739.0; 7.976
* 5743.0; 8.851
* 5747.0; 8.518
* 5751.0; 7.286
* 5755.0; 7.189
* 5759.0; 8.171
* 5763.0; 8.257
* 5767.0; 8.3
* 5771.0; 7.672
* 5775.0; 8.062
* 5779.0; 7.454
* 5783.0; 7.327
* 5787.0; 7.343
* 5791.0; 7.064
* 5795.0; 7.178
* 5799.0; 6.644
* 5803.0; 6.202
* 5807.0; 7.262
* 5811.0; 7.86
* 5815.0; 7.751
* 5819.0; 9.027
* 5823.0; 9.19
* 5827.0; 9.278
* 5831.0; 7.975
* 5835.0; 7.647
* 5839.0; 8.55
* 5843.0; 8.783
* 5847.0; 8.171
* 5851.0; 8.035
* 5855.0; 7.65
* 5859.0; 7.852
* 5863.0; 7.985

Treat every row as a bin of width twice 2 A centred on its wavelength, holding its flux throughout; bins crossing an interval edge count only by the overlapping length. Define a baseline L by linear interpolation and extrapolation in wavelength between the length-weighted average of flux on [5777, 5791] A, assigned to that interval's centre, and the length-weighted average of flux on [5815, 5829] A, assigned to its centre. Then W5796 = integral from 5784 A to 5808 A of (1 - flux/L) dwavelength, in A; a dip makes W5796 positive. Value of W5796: 2.7 A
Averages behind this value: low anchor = 7.33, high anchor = 8.96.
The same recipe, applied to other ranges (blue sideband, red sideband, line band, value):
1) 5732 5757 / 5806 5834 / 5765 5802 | 3.46 A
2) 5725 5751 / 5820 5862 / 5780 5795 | 1.78 A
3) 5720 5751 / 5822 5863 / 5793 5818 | 3.06 A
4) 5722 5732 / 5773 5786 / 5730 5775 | -1.91 A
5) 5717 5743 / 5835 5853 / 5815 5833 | -0.99 A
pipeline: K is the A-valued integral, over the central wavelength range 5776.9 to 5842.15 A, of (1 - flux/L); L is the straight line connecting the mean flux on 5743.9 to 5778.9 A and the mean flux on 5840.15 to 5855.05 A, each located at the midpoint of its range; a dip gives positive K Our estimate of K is 2.9 A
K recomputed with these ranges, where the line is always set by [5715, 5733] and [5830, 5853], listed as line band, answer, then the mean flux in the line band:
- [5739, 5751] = -0.1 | 8.33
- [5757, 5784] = 1.1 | 7.91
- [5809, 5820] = 0.1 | 8.14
